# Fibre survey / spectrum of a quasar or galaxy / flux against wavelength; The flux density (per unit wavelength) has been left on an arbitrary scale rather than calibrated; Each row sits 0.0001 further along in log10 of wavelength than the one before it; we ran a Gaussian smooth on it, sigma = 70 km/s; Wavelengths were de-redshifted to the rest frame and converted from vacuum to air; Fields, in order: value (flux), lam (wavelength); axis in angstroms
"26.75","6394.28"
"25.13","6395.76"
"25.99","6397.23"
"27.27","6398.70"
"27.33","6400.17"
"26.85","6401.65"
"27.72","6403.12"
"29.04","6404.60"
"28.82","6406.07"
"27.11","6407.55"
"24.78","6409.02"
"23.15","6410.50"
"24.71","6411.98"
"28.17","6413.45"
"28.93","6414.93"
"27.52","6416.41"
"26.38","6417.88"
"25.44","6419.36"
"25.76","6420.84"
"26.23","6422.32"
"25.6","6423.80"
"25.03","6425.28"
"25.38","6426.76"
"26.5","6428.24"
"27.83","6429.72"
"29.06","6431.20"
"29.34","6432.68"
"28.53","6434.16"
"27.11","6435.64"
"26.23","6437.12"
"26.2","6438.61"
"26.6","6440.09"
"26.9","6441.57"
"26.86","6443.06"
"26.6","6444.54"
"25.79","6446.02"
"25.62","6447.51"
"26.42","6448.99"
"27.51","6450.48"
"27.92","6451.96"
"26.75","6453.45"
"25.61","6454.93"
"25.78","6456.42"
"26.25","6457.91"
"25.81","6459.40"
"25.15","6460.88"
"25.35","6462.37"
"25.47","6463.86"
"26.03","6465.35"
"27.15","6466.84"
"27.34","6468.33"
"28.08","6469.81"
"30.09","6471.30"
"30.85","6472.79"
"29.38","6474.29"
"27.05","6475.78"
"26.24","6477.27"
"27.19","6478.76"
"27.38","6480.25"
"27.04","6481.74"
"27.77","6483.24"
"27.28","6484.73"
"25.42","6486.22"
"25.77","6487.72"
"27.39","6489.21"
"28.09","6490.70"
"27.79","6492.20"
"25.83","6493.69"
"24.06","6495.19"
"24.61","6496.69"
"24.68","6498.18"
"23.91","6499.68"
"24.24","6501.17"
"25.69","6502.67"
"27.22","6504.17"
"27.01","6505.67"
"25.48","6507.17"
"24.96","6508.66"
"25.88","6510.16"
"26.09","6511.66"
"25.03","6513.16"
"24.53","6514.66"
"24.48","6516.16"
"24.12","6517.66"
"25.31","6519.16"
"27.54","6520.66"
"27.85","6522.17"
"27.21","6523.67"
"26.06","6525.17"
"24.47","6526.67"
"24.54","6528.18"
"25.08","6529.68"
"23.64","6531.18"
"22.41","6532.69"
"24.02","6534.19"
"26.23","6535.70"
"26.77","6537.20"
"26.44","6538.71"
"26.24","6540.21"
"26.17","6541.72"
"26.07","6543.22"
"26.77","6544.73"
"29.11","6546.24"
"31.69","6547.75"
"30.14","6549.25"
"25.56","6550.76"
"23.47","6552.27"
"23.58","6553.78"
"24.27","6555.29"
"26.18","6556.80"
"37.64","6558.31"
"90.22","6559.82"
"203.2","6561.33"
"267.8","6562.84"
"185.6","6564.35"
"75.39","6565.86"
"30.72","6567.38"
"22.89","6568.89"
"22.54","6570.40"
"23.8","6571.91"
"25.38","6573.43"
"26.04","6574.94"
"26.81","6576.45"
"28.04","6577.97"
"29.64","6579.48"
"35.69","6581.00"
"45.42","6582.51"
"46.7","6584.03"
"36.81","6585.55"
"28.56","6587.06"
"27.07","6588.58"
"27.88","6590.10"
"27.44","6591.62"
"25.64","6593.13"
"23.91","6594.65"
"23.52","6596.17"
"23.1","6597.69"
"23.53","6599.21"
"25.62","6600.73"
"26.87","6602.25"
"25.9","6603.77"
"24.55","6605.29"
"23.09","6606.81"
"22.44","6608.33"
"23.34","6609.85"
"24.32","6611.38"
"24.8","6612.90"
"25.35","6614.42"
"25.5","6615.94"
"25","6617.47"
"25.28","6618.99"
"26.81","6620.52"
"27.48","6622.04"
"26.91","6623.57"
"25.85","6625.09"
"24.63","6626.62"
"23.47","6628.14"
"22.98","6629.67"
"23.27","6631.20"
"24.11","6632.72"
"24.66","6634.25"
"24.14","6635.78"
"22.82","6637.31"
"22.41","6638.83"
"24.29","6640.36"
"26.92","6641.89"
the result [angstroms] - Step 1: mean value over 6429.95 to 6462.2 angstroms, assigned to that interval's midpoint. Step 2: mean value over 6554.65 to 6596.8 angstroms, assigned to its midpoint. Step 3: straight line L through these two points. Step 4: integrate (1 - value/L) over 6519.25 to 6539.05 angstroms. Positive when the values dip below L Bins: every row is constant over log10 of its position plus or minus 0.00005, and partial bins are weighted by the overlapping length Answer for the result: 8.27 angstroms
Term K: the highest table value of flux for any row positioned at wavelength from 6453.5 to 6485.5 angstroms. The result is 30.85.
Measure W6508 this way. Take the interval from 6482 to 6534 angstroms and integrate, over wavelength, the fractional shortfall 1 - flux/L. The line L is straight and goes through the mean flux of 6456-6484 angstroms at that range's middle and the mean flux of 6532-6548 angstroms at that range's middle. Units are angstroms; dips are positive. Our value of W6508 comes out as 2.2 angstroms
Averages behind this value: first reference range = 27.1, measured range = 25.6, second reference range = 26.4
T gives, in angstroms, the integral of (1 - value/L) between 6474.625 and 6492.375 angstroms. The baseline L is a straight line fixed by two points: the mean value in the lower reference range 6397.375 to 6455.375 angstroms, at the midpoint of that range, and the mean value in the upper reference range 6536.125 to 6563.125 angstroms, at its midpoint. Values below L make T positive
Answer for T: 4.9 angstroms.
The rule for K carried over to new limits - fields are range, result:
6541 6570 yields 267.8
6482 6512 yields 28.09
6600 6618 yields 26.87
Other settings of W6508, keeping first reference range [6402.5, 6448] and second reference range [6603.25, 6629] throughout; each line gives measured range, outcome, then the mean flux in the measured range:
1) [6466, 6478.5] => -0.9 angstroms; 28.2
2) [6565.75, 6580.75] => -2.4 angstroms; 29.4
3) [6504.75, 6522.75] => 0.2 angstroms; 25.7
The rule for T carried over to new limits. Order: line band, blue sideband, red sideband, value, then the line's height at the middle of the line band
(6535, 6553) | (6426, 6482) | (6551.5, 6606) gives 6.23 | 41.4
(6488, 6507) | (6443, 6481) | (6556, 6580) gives 7.11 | 41.5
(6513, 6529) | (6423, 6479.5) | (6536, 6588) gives 5.91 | 40.6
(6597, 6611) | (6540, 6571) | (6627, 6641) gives 4.98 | 37.7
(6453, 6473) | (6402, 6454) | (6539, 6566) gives 5.72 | 37.4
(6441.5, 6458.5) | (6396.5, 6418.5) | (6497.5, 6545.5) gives -0.06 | 26.4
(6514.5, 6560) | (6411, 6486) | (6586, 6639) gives -3.05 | 25.9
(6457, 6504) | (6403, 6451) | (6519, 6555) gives -0.31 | 26.4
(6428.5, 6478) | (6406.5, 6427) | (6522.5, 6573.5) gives 7.18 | 31.8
